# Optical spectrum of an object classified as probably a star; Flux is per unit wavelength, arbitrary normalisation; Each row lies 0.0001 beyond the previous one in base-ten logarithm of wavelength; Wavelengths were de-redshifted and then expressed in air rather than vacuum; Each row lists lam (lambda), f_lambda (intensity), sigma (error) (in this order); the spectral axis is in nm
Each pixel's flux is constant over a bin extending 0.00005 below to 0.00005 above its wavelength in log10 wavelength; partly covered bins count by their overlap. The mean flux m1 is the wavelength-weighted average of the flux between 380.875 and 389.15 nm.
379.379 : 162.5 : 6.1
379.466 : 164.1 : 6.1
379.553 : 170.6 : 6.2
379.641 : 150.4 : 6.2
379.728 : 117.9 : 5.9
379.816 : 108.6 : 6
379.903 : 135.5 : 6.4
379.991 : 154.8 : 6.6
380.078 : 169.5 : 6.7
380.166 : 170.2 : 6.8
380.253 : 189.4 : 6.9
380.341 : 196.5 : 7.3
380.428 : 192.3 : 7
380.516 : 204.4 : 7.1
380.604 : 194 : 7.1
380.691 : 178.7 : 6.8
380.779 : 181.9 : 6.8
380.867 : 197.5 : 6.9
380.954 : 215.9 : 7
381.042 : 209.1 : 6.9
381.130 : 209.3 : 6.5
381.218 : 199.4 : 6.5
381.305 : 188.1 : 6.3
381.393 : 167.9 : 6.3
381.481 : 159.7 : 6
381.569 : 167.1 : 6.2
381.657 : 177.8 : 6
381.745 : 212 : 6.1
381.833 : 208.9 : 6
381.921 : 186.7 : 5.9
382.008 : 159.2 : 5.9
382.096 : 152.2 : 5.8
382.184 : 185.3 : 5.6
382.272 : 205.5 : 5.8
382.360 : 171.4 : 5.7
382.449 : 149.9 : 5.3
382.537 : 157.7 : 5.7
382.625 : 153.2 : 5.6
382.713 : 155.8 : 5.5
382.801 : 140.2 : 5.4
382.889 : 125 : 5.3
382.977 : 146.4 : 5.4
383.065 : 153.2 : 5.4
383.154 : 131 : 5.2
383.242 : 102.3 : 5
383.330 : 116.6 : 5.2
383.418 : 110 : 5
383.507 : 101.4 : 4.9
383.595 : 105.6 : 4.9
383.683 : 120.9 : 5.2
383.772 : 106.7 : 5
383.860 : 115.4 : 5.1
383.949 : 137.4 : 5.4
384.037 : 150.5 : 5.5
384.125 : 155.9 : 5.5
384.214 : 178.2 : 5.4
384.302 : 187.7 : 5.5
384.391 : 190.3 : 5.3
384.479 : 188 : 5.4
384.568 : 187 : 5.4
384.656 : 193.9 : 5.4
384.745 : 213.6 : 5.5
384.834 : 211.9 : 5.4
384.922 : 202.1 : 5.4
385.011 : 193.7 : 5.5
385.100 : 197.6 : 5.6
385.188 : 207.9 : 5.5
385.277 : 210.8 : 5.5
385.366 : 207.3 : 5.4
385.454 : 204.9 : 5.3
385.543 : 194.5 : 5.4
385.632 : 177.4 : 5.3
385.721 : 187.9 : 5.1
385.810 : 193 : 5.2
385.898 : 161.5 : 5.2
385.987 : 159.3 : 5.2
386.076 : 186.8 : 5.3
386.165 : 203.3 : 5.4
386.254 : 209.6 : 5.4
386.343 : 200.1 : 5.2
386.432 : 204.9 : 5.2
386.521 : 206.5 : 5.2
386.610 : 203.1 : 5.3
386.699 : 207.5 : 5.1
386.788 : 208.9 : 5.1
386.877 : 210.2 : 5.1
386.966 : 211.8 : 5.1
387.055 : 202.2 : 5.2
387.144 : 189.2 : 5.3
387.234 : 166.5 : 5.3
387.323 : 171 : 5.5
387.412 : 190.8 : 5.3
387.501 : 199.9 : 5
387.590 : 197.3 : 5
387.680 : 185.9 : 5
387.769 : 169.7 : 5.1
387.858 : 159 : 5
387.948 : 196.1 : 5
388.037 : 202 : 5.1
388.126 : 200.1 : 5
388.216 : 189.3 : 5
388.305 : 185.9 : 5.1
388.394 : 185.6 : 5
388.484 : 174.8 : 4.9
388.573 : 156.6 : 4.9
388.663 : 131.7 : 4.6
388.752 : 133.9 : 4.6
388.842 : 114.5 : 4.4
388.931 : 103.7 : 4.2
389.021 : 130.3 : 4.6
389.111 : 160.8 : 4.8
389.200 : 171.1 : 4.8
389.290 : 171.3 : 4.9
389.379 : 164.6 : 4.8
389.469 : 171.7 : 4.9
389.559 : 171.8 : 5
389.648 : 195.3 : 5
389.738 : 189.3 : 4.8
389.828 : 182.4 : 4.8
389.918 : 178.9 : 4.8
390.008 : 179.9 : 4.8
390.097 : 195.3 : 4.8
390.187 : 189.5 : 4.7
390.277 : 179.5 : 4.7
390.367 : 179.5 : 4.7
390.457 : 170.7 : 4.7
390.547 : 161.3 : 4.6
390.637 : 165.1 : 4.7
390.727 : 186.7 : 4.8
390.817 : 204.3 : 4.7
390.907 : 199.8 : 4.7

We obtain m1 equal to 174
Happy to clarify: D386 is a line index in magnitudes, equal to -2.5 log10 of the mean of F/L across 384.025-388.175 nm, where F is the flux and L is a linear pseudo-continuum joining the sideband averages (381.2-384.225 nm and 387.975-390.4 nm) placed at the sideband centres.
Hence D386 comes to -0.19 mag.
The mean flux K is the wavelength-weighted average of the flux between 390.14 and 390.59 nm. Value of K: 176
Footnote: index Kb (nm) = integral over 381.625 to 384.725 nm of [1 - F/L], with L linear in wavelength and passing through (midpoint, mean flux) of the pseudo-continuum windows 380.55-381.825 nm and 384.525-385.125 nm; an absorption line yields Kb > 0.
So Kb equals 0.64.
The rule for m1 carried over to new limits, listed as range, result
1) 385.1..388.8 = 189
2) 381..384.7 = 160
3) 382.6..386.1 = 164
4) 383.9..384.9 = 182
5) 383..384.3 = 130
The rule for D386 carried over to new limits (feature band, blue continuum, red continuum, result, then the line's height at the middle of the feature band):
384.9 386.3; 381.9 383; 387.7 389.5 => -0.19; 162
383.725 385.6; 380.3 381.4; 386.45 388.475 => 0.07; 194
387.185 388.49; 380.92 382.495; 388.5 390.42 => -0.10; 169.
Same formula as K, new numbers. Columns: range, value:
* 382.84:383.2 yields 139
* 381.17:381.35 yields 194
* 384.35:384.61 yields 188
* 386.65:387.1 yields 208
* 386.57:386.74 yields 205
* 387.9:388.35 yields 195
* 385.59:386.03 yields 176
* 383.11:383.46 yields 115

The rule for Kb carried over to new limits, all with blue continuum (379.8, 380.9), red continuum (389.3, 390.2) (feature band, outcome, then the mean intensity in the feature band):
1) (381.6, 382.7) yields 0.01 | 176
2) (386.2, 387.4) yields -0.13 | 199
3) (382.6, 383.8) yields 0.35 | 126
